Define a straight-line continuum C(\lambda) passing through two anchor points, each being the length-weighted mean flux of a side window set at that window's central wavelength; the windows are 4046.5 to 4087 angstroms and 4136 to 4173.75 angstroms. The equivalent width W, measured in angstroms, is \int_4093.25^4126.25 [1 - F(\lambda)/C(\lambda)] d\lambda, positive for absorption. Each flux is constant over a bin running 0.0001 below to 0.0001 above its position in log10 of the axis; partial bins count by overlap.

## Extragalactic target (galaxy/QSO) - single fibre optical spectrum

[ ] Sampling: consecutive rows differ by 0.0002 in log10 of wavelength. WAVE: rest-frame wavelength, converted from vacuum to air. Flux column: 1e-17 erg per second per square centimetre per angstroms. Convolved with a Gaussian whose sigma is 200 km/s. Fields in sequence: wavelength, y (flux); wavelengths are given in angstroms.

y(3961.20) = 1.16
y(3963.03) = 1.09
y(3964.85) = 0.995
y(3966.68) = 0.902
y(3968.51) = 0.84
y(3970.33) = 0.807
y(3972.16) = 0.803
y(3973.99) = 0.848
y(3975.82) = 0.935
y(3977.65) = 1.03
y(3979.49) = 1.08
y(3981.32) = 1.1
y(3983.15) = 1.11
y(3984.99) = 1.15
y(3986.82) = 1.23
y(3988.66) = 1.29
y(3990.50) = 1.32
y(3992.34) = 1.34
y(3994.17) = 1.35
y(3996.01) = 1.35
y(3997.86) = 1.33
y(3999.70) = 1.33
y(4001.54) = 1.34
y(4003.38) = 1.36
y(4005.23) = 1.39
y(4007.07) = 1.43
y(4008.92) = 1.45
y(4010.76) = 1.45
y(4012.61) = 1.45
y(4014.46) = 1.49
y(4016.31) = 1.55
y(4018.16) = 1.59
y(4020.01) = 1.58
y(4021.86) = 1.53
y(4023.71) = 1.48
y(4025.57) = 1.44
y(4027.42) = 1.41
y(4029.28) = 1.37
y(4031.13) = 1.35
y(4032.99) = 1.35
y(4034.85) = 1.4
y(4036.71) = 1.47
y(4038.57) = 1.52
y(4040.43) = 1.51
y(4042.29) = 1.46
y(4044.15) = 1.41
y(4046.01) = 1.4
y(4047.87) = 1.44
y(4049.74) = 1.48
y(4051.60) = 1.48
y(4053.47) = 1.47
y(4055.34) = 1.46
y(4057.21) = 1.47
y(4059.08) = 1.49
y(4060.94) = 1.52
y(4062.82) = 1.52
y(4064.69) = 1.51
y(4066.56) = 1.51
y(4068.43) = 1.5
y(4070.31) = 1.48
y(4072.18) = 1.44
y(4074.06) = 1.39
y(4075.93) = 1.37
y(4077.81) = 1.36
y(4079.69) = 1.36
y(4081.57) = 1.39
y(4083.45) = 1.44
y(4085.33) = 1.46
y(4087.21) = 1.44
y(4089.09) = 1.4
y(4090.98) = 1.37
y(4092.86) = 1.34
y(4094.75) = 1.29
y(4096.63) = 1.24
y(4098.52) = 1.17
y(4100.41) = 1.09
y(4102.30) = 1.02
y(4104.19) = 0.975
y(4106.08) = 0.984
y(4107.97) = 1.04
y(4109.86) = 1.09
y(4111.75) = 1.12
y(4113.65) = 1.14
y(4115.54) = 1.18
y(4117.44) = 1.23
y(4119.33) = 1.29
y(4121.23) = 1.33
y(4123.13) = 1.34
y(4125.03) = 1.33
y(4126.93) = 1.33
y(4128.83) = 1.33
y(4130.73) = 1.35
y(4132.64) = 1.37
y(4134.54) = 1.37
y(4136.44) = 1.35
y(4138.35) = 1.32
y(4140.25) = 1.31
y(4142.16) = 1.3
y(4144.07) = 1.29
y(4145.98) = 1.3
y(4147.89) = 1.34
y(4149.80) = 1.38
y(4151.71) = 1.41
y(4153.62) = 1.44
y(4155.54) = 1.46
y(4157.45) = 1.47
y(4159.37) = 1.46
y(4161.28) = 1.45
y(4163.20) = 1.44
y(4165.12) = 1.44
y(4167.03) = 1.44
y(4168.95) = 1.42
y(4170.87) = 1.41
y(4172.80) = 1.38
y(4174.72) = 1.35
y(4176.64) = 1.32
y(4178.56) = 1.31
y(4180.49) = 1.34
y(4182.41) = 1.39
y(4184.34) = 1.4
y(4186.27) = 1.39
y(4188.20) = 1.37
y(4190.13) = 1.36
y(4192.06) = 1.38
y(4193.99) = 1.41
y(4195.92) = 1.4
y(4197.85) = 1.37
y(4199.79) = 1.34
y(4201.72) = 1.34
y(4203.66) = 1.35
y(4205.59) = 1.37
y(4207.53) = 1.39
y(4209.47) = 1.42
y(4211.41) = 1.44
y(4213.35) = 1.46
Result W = 5.80 angstroms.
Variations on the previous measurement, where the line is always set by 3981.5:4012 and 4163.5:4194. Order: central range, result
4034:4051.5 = -1.6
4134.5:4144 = 0.3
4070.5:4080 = -0.3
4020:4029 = -0.9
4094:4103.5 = 1.4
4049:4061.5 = -1.3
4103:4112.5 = 2.2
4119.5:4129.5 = 0.3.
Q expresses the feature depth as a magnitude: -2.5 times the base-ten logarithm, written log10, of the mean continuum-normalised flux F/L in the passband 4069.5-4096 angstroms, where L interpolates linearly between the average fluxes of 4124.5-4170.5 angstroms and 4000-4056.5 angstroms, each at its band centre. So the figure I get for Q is 0.019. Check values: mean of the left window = 1.45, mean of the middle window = 1.39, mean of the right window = 1.38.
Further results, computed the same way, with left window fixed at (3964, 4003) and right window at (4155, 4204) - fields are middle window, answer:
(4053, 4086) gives -0.171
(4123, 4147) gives 0.001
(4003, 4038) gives -0.231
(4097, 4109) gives 0.214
